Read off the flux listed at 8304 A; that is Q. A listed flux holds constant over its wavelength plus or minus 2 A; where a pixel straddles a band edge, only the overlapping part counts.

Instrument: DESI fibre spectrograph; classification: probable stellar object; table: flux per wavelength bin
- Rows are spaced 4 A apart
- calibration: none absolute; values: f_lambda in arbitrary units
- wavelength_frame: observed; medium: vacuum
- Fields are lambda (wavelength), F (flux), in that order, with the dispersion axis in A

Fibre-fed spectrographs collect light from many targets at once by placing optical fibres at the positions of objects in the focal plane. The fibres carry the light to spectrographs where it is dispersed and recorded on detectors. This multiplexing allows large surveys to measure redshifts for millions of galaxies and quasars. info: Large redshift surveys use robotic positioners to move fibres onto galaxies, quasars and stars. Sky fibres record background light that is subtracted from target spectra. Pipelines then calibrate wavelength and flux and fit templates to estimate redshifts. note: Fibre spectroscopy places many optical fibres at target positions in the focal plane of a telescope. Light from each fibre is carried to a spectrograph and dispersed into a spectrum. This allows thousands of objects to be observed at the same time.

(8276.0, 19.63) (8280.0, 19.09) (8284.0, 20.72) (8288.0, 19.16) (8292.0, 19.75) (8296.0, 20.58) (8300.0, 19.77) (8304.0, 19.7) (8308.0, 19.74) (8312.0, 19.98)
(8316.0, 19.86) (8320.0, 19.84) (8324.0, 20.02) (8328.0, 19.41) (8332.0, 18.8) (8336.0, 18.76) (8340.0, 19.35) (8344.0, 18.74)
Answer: 19.7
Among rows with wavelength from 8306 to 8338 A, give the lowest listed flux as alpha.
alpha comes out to 18.76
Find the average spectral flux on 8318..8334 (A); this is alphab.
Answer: 19.5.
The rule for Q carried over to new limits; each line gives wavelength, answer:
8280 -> 19.09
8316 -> 19.86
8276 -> 19.63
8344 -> 18.74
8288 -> 19.16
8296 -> 20.58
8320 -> 19.84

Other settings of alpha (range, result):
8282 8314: 19.16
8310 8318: 19.86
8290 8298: 19.75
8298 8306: 19.7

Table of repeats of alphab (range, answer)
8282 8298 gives 20.1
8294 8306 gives 20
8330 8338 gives 18.8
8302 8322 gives 19.8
